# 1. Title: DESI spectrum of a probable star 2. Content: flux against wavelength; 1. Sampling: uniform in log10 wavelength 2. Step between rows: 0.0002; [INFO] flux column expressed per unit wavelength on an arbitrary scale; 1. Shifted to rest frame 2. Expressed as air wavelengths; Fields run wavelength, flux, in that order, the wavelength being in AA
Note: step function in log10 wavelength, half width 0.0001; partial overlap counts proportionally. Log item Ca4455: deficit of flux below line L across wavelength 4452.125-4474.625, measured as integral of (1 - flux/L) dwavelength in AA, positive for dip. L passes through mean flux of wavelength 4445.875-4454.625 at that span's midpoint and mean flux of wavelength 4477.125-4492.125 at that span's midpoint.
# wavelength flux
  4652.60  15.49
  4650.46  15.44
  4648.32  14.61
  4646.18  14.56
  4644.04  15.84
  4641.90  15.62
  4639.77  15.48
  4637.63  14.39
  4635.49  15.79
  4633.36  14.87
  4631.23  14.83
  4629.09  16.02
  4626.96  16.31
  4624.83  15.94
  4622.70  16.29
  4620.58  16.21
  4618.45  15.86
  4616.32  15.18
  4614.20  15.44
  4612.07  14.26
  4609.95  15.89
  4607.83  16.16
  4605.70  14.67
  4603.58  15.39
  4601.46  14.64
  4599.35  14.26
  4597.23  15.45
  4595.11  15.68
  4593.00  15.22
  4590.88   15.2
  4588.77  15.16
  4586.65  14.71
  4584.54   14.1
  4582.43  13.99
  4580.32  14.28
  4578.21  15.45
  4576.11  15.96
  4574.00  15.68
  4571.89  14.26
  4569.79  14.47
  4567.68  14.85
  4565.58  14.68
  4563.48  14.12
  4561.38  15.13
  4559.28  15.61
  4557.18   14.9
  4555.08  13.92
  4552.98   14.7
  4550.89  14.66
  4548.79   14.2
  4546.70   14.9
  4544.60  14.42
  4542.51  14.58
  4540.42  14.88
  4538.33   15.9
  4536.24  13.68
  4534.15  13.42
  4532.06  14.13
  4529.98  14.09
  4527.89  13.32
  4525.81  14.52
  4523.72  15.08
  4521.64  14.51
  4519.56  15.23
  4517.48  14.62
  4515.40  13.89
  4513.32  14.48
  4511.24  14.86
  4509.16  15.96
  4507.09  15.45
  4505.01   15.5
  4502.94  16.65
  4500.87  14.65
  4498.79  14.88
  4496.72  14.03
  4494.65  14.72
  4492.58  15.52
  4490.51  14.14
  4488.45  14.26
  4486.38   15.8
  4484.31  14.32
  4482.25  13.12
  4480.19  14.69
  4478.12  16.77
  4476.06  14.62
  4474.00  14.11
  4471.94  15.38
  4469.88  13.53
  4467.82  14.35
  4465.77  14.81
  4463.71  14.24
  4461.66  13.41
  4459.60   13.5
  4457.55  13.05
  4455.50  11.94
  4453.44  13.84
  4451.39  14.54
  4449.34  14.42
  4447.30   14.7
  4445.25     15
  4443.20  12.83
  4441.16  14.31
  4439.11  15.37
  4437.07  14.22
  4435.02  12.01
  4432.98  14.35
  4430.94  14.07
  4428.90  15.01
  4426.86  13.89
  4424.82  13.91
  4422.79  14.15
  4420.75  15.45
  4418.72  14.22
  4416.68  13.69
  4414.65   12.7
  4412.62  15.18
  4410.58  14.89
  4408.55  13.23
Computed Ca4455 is 1.0 AA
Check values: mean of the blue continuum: 14.4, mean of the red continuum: 14.8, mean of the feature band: 13.8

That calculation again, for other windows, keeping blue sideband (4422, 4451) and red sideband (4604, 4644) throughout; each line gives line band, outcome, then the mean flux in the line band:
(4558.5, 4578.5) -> 0.16 AA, 15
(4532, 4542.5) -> 0.32 AA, 14.4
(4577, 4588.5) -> 0.49 AA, 14.6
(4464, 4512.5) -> -1.07 AA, 14.9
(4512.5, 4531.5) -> 0.49 AA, 14.4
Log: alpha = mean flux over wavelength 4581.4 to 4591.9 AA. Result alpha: 14.6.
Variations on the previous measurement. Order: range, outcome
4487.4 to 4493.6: 14.6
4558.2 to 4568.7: 14.9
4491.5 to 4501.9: 14.7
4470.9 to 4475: 14.7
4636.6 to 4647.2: 15.2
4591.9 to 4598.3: 15.4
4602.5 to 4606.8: 15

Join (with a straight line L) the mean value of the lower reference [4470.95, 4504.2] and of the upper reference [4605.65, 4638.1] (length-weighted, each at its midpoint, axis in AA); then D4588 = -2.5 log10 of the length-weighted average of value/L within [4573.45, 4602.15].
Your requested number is 0.03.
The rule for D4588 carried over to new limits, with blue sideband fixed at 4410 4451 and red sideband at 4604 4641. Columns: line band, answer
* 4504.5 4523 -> -0.01 mag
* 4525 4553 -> 0.04 mag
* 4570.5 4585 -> 0.03 mag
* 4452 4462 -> 0.10 mag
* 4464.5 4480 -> -0.02 mag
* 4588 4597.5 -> 0.00 mag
